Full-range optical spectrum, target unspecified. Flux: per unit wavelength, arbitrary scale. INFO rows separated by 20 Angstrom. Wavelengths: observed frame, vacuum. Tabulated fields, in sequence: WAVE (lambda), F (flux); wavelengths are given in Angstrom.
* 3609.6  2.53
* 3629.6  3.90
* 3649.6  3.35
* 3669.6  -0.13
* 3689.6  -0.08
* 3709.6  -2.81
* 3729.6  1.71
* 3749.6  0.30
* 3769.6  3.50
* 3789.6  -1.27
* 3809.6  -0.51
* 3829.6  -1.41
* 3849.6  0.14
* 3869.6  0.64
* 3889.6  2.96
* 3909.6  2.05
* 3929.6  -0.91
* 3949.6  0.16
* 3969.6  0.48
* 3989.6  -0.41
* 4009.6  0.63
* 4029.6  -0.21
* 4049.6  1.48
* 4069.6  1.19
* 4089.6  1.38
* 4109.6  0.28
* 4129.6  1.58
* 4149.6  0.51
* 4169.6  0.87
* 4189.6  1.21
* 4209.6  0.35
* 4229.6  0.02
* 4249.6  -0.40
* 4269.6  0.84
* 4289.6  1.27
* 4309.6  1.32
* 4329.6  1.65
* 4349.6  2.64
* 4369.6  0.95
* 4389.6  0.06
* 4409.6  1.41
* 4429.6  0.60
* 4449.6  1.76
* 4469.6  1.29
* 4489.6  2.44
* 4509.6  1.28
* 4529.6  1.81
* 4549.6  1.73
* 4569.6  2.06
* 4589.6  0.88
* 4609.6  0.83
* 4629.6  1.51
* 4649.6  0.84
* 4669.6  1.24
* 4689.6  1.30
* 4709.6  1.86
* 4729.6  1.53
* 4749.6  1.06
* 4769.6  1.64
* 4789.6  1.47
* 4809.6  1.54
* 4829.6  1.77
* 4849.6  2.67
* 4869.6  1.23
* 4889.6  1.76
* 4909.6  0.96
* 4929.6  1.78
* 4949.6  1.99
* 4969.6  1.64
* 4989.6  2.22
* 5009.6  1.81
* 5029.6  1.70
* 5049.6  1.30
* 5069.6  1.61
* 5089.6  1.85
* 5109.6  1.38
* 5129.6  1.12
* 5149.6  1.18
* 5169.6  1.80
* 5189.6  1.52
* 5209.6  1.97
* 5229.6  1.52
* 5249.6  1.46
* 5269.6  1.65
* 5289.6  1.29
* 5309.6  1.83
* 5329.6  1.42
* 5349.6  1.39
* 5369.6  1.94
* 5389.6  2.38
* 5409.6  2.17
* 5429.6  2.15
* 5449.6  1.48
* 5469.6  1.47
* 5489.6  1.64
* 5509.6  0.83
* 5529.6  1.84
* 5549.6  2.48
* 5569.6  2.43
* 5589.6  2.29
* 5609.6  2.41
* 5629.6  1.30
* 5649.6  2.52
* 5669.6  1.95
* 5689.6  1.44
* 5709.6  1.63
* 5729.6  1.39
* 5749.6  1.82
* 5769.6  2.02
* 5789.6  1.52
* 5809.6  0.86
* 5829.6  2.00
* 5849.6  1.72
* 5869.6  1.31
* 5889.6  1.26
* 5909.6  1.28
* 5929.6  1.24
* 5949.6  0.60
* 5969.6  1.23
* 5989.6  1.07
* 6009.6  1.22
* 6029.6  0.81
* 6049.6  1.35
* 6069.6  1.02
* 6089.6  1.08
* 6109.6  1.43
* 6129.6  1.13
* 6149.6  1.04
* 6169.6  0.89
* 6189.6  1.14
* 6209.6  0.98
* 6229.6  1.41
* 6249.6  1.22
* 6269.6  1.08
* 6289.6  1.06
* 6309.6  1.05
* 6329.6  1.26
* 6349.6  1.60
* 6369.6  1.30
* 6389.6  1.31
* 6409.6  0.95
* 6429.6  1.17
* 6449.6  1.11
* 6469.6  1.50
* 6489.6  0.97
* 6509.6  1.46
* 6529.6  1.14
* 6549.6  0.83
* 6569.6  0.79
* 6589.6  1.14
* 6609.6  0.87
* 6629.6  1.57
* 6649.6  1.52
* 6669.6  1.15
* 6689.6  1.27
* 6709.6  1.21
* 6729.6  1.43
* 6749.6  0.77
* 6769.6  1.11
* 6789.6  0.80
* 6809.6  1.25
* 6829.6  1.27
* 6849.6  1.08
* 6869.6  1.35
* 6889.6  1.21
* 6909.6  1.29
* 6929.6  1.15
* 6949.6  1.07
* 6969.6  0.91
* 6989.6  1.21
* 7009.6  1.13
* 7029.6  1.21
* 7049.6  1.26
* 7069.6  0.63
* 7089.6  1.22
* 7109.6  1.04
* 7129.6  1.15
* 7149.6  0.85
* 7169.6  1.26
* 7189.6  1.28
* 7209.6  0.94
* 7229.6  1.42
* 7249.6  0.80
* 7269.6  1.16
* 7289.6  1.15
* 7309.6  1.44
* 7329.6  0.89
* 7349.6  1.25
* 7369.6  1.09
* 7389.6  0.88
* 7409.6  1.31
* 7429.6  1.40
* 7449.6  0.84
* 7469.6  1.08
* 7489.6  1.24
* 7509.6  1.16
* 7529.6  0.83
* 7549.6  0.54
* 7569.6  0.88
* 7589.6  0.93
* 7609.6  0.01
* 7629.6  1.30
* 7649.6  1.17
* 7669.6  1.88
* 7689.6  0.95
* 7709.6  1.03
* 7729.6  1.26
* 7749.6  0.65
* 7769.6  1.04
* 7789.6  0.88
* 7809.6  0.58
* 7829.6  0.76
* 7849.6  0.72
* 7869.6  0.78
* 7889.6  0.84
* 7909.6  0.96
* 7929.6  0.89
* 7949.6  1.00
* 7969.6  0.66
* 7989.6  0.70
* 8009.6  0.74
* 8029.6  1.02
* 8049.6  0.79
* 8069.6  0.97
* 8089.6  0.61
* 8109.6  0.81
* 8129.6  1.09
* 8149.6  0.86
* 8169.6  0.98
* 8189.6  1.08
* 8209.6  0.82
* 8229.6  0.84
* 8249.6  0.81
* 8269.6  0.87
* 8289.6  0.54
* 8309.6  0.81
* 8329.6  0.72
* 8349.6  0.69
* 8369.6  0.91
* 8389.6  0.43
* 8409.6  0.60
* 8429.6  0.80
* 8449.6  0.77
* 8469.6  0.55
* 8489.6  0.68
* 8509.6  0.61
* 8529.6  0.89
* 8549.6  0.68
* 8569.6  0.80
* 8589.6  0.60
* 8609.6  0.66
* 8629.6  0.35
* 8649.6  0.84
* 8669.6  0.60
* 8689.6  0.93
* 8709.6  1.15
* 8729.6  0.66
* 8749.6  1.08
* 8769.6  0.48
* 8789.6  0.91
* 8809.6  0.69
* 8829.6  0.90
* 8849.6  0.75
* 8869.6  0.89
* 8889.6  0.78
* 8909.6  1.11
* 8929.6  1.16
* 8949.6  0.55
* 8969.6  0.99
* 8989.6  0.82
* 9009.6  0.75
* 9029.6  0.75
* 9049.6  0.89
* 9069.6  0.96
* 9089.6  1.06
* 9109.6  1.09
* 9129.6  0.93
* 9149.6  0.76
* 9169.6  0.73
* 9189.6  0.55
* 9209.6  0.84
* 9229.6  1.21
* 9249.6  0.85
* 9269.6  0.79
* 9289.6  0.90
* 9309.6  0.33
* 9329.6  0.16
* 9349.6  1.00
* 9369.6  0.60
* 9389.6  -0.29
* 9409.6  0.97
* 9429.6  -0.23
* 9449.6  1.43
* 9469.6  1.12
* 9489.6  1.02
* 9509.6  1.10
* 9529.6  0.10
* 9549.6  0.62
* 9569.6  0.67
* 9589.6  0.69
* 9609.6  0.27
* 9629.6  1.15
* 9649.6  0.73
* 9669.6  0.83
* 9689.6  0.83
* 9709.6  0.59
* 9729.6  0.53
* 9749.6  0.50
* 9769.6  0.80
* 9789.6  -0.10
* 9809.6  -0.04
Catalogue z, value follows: 0.17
